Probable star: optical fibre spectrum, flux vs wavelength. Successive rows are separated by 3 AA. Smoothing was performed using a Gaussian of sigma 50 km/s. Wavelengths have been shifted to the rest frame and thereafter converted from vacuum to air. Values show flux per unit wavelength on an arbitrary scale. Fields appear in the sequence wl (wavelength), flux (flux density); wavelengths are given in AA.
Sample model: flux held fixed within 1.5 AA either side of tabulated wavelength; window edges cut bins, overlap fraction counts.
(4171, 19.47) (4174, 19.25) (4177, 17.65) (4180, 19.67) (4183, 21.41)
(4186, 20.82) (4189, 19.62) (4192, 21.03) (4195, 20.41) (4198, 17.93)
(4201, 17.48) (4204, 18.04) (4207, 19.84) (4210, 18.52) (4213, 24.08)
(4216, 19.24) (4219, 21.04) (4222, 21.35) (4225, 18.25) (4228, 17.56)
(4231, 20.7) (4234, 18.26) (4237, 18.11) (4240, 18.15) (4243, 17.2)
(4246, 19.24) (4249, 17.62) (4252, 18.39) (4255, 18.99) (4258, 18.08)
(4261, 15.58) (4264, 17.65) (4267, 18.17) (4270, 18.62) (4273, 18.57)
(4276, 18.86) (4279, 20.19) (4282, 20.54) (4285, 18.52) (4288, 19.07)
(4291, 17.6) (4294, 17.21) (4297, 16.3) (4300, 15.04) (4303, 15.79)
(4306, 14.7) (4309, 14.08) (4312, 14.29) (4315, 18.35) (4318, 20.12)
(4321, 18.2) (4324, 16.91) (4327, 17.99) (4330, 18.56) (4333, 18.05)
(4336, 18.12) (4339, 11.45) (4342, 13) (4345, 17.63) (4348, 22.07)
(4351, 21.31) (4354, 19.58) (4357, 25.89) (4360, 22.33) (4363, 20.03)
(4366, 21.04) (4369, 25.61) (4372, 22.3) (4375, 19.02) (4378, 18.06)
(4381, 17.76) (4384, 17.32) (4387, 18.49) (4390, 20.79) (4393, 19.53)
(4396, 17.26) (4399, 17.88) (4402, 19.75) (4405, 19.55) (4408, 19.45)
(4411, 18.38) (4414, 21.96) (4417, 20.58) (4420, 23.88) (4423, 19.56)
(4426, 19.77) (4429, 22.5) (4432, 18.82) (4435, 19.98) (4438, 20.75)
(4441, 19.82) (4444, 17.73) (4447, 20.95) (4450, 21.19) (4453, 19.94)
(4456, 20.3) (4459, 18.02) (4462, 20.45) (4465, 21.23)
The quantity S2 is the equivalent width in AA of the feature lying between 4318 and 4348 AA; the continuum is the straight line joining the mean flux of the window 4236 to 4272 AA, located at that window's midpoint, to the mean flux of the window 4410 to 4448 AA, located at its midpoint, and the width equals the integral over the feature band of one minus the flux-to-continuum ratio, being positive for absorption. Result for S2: 3.1 AA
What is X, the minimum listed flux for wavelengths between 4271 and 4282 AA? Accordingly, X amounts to 18.57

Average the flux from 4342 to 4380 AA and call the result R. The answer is 20.9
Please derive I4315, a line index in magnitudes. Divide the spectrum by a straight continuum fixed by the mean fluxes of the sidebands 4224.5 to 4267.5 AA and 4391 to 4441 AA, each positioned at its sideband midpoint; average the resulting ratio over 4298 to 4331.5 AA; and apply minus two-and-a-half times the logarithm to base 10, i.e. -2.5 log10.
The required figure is 0.13 mag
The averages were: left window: 18.1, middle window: 16.7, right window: 20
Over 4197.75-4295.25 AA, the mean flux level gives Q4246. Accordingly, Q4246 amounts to 18.8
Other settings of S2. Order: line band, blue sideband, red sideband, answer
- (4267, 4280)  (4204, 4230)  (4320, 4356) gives 0.0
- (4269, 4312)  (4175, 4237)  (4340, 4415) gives 5.0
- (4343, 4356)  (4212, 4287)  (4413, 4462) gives -0.3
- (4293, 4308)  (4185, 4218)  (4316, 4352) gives 2.1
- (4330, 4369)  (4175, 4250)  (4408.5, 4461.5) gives 0.9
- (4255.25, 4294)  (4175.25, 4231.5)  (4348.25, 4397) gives 3.1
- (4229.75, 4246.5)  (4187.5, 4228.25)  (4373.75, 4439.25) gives 0.9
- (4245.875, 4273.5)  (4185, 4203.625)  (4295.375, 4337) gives 0.1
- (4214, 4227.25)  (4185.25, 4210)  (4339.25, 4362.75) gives -0.4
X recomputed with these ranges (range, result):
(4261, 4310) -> 14.08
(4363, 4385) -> 17.32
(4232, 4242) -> 18.11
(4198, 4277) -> 15.58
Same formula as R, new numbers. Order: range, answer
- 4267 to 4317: 17.4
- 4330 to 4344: 15.6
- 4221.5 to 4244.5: 18.6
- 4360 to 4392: 20.1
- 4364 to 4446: 19.9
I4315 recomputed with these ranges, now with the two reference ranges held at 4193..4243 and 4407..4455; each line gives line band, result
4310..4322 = 0.13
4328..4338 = 0.11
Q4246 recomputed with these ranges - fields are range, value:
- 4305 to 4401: 18.7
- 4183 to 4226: 19.9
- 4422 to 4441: 20.2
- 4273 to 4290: 19.3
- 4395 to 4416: 19.3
